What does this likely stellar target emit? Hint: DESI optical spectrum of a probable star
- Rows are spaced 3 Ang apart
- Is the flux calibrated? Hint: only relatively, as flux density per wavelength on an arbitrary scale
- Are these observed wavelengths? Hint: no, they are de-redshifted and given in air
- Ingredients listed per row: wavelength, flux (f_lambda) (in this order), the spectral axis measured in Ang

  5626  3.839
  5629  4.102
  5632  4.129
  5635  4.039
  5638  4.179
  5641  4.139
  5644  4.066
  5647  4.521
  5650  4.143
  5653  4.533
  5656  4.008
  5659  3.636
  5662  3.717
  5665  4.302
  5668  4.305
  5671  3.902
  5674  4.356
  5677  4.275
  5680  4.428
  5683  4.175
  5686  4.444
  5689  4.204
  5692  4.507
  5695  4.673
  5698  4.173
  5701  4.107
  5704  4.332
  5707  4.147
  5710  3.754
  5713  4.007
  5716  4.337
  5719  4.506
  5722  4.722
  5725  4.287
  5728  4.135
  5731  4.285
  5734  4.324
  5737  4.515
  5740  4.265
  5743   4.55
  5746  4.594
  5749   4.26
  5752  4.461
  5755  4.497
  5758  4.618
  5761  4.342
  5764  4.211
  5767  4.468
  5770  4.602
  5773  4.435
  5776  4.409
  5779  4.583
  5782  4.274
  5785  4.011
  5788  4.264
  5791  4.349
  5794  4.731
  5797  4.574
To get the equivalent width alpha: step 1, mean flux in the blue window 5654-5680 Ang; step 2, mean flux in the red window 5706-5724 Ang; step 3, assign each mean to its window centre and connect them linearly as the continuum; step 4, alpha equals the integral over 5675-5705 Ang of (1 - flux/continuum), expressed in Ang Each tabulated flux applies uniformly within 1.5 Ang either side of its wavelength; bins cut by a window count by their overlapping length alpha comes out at -1.19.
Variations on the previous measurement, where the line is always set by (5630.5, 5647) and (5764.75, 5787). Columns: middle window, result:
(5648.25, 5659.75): 0.2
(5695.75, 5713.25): 0.6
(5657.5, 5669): 0.6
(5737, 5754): -0.4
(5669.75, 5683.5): -0.1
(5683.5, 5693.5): -0.3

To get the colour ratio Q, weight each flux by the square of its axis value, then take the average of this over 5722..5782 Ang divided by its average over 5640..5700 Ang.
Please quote 1.1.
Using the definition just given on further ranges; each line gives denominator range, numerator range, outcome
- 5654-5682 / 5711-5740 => 1.07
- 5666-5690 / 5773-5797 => 1.07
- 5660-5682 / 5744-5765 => 1.09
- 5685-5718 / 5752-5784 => 1.07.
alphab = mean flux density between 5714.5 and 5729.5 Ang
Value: 4.4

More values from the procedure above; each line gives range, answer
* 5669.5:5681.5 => 4.24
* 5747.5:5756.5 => 4.41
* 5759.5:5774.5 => 4.41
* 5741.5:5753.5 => 4.47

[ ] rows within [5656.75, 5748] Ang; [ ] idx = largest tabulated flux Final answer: 4.722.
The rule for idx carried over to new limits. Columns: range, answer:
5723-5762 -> 4.618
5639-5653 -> 4.533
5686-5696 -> 4.673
